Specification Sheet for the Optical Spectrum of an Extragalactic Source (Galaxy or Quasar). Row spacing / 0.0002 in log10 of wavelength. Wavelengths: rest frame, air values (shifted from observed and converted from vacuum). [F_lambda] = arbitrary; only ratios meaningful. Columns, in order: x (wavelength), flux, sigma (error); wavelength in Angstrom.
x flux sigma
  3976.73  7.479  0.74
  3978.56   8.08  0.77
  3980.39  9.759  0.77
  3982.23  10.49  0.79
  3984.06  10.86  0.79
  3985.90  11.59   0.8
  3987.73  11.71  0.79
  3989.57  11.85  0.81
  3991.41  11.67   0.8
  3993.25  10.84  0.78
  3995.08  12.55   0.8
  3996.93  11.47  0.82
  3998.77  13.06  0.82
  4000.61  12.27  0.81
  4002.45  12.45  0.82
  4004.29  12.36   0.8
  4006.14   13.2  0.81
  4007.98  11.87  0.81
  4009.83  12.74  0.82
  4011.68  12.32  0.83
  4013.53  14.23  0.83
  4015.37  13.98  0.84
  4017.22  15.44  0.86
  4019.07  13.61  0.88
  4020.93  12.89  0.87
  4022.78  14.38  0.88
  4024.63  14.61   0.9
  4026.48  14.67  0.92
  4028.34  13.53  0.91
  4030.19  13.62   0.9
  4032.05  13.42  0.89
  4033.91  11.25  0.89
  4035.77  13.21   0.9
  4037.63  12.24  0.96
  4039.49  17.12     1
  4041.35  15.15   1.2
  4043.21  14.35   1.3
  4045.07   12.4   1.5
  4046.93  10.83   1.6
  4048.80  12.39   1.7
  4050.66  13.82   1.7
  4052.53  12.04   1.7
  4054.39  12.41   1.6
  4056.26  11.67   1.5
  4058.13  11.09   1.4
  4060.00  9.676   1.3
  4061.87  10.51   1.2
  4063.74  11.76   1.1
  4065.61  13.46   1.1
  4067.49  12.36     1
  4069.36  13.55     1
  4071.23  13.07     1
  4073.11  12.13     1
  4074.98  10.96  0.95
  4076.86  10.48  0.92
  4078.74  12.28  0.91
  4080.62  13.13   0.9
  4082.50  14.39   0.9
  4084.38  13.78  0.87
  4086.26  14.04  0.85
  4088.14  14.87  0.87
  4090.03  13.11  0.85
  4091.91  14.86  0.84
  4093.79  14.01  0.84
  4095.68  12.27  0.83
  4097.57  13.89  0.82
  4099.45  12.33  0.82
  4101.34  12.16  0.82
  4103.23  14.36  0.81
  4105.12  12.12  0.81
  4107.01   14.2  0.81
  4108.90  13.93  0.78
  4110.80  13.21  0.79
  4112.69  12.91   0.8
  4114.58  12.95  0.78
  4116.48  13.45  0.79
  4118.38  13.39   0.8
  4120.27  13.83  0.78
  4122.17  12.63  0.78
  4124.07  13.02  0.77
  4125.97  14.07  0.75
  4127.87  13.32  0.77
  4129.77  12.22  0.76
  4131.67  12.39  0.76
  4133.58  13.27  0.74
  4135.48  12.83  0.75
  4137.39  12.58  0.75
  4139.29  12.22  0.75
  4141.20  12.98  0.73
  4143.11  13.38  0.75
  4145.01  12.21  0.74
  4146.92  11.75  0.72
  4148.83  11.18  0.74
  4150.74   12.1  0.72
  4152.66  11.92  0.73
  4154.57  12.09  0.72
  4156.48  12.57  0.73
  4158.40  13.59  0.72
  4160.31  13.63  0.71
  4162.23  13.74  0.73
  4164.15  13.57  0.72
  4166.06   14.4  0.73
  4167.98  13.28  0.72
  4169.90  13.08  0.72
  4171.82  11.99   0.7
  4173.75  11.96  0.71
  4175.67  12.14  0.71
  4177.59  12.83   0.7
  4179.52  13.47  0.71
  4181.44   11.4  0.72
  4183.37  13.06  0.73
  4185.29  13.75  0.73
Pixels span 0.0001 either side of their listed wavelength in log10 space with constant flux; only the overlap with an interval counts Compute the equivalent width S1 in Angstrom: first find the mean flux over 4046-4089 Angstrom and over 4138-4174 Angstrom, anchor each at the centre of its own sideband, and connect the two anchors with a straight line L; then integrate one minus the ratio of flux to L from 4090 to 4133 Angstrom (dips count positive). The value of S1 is -2.4 Angstrom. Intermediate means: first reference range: 12.4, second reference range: 12.7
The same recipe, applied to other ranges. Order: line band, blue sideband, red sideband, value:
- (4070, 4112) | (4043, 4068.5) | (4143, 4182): -3.2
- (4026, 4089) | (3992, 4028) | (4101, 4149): 1.2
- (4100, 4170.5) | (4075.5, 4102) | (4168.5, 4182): -0.9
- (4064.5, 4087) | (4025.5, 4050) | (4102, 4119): 1.0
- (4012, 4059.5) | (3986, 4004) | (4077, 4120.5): -3.0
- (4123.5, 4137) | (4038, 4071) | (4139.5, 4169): -0.2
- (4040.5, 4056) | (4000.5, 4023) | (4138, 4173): 0.3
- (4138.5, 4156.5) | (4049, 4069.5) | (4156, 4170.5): 1.4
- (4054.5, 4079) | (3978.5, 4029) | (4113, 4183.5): 1.7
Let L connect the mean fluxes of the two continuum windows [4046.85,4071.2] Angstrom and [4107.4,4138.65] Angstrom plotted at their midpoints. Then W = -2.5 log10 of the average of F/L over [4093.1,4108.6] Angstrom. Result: -0.036 mag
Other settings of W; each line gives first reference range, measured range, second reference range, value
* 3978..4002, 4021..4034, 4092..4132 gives -0.157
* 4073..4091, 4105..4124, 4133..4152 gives -0.052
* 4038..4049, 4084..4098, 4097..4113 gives -0.040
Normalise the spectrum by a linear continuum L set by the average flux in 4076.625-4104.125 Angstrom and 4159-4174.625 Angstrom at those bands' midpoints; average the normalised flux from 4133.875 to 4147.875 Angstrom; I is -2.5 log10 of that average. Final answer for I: 0.06 mag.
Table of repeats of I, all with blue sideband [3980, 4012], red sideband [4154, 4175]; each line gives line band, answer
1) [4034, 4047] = -0.12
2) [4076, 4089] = -0.07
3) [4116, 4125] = -0.04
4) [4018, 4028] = -0.16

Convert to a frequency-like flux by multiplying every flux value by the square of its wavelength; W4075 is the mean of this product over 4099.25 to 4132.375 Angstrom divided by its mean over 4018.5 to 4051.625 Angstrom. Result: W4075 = 1.01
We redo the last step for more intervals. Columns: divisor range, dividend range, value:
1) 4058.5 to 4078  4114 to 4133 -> 1.14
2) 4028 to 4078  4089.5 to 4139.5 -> 1.09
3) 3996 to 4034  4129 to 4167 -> 1.03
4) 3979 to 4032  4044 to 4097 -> 1.03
